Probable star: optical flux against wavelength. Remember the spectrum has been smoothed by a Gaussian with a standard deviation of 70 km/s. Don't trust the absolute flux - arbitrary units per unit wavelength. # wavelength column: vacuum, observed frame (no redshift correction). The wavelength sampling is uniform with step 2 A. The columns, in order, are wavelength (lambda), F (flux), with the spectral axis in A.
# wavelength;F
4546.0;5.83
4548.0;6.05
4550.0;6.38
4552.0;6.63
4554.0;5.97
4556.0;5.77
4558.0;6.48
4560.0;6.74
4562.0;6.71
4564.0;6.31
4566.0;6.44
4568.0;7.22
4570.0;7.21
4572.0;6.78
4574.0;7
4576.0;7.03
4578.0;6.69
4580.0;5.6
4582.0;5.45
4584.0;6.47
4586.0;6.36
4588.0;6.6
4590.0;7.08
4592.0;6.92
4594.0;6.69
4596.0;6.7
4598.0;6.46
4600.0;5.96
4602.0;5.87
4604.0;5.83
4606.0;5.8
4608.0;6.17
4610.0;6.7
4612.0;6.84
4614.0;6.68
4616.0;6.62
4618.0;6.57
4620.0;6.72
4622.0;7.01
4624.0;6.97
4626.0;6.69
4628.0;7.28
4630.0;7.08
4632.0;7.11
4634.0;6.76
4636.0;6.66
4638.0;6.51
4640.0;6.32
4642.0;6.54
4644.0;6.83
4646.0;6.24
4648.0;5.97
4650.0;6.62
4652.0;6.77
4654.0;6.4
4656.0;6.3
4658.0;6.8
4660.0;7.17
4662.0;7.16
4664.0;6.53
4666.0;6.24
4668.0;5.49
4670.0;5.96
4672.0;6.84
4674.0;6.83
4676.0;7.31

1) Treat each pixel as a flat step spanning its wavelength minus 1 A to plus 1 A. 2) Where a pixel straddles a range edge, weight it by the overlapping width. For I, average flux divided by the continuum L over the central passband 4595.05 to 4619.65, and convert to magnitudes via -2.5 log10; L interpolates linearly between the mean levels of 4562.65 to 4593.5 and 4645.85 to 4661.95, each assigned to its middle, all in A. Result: 0.04 mag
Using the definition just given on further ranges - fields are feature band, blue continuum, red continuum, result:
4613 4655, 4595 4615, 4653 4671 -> -0.05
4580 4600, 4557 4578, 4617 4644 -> 0.06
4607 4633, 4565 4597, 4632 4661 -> -0.03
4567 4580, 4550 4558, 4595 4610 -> -0.12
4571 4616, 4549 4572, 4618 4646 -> 0.03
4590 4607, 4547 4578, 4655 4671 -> 0.04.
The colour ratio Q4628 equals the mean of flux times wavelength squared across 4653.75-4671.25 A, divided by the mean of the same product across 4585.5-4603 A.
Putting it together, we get 1.02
